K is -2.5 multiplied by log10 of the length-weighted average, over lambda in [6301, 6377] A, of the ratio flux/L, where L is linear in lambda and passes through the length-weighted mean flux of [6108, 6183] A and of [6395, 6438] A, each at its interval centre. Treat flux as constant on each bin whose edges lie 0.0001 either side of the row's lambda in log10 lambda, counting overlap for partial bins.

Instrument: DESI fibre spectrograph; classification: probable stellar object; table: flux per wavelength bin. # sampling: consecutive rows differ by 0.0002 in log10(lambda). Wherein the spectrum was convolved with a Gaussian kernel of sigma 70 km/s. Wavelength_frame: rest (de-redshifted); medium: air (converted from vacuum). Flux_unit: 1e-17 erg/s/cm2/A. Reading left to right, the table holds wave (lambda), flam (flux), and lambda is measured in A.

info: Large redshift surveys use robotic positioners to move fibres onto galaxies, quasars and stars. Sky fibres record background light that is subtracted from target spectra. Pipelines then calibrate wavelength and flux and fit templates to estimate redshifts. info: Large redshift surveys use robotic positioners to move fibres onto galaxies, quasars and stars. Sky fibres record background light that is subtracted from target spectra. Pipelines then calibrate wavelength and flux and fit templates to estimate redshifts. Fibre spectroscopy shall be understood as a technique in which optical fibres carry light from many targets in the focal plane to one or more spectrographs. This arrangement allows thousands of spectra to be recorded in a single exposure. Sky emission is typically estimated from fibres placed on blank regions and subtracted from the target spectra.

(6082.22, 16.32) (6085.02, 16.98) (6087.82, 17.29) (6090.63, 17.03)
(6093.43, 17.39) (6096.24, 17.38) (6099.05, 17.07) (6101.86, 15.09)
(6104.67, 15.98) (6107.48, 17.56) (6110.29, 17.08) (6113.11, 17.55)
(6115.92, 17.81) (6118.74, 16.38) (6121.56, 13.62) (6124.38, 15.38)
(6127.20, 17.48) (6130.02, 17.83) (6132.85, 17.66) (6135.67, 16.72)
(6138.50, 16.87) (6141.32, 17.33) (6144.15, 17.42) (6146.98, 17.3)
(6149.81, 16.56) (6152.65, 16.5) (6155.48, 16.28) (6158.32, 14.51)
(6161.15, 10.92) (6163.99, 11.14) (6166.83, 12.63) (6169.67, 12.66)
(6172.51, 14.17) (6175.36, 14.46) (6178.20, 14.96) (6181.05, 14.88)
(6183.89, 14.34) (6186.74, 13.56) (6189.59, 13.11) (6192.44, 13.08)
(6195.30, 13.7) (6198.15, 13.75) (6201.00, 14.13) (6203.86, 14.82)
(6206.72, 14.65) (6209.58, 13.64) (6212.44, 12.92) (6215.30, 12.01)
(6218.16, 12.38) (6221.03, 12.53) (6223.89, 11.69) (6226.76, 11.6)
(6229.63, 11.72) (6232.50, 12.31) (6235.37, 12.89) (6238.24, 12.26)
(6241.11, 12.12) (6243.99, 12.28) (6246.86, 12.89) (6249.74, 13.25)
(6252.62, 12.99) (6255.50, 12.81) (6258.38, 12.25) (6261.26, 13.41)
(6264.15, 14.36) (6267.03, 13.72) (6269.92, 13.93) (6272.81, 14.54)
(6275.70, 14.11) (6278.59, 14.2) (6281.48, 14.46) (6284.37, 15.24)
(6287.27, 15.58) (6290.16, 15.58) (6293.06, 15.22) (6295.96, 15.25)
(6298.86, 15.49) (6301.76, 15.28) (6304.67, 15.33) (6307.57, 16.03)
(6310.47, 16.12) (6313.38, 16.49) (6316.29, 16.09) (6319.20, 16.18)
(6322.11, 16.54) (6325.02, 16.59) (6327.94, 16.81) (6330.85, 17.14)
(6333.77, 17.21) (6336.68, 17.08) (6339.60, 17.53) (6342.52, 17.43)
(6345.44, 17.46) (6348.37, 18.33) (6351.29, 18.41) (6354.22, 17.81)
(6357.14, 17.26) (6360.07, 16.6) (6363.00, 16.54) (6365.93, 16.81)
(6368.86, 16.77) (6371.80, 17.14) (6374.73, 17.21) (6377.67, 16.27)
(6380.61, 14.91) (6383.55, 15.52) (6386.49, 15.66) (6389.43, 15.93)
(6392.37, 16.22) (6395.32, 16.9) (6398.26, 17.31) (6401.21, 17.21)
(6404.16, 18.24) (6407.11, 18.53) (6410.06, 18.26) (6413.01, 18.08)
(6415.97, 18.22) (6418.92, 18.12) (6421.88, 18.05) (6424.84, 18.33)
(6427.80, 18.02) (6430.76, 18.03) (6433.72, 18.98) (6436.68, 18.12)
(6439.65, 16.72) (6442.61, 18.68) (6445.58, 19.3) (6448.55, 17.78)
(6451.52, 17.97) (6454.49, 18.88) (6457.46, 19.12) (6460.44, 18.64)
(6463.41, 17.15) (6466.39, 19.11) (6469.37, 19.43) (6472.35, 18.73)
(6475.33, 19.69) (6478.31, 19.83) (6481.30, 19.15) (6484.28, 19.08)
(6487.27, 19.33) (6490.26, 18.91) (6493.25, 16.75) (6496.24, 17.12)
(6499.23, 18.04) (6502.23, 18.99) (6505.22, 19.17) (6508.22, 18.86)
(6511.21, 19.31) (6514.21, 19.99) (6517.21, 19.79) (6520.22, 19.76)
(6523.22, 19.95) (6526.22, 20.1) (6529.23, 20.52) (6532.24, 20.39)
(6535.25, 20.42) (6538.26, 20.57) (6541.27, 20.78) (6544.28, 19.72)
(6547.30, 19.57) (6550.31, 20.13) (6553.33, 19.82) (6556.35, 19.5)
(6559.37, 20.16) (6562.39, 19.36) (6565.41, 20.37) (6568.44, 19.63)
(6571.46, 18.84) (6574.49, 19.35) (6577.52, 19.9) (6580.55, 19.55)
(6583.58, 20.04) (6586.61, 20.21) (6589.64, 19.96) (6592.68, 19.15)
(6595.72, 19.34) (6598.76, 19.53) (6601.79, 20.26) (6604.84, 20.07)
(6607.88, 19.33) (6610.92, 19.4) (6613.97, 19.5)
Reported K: 0.03 mag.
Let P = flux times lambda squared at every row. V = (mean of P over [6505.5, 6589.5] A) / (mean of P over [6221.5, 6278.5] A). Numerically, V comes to 1.7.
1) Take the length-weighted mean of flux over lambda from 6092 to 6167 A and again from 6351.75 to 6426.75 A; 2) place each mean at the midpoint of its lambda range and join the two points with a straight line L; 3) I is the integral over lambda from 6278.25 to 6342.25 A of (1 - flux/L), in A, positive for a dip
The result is 3.1 A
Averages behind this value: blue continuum 16.2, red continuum 17.1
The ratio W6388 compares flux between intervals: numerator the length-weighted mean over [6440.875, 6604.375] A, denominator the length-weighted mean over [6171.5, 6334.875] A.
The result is 1.4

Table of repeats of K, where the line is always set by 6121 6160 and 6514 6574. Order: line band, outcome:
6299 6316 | 0.14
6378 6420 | 0.10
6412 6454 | 0.05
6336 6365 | 0.05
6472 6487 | 0.00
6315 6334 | 0.09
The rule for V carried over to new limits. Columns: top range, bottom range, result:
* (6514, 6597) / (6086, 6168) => 1.40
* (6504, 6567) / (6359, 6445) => 1.20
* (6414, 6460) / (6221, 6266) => 1.54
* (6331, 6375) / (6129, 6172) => 1.20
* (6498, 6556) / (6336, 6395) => 1.24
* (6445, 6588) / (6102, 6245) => 1.49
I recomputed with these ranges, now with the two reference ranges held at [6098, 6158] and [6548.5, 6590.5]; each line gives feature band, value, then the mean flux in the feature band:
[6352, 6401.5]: 4.9 A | 16.6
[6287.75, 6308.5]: 2.8 A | 15.4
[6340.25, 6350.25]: 0.3 A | 17.7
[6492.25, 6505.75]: 0.9 A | 18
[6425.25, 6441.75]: 0.7 A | 18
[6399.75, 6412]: 0.4 A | 18.1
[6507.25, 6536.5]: -0.7 A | 19.9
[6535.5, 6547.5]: -0.4 A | 20.3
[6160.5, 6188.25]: 5.8 A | 13.4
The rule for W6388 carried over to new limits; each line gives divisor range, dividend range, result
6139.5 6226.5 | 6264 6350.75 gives 1.13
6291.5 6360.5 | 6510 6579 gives 1.20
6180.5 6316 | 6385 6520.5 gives 1.33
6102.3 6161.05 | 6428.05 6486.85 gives 1.13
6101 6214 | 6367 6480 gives 1.18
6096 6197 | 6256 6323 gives 0.97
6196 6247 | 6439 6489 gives 1.46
